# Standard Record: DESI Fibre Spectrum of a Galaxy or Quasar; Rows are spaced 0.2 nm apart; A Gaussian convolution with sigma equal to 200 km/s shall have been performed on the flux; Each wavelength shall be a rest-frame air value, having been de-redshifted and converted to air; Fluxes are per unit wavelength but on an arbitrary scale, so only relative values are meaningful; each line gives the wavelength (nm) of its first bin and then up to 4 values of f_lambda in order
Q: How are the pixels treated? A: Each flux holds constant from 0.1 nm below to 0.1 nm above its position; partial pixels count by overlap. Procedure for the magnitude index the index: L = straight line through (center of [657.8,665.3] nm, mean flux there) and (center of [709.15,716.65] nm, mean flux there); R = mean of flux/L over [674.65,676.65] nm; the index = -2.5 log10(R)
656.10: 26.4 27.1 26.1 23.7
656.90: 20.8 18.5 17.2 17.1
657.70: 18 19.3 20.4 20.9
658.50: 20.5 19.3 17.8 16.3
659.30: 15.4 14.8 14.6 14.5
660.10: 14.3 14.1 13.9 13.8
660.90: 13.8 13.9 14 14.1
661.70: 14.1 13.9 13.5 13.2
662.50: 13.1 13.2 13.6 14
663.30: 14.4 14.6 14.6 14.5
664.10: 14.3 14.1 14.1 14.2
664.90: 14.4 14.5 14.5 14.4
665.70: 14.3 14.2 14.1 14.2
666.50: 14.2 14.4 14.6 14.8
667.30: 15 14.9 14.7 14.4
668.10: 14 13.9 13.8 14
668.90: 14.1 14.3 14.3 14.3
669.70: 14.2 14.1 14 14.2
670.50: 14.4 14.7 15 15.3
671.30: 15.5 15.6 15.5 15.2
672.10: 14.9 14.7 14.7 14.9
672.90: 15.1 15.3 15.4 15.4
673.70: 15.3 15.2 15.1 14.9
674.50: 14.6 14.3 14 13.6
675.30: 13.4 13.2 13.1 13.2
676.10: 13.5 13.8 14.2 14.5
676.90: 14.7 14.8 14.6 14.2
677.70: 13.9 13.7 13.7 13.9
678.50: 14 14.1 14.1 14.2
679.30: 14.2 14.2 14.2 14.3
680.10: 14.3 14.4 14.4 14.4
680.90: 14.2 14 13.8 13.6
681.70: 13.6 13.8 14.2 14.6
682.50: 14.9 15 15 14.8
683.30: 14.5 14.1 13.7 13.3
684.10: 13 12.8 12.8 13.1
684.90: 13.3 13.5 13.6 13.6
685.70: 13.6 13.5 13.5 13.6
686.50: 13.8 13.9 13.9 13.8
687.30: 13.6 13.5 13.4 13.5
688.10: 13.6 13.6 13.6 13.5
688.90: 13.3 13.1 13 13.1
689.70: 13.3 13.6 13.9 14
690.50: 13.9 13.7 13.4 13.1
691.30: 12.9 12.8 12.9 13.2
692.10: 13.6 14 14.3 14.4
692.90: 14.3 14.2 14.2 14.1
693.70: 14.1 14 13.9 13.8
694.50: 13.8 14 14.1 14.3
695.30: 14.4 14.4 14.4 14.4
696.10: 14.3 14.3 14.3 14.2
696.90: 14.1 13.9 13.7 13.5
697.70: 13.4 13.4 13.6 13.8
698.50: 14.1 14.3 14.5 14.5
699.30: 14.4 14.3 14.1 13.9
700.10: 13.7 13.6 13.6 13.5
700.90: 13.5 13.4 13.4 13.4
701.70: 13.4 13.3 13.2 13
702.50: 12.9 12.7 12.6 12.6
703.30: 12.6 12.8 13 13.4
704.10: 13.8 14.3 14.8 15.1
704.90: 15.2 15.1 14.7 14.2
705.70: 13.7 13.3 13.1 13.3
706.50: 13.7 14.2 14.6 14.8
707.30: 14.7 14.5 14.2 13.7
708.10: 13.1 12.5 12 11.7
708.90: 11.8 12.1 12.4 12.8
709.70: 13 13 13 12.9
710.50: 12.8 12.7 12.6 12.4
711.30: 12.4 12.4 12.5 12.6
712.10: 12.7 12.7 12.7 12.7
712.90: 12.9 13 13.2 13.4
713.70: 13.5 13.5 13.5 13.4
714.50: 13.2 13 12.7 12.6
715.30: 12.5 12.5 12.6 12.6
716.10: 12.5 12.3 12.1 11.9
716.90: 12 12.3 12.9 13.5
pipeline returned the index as 0.06 mag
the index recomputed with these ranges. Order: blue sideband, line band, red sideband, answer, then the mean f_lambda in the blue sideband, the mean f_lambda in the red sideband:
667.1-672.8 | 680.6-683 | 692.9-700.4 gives 0.01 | 14.6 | 14.1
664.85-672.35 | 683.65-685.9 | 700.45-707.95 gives 0.07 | 14.5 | 13.7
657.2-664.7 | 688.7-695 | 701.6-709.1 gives 0.03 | 15.3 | 13.5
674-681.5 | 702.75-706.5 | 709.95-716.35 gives -0.05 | 14.1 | 12.8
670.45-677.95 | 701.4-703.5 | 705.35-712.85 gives 0.03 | 14.6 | 13.1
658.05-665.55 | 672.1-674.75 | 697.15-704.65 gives -0.04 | 14.9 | 13.6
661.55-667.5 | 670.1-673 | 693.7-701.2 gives -0.06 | 14.2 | 14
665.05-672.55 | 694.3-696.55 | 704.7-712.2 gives -0.04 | 14.5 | 13.3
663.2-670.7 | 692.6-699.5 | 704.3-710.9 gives -0.03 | 14.3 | 13.5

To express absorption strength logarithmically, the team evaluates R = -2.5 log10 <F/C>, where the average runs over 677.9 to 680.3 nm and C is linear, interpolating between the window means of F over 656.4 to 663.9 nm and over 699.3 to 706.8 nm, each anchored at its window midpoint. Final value 0.071 mag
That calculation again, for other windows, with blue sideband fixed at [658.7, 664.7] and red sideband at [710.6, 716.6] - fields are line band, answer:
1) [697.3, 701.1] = -0.051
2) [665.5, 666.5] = 0.002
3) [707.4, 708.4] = -0.053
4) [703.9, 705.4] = -0.123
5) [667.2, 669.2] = -0.010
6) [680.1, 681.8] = -0.022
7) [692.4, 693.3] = -0.068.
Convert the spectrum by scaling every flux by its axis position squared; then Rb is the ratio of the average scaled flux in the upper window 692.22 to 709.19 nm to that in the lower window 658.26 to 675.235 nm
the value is 1.0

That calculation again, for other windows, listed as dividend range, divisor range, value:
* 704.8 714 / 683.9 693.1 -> 1.04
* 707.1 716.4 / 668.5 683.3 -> 0.99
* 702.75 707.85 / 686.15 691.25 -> 1.08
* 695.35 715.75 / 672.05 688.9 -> 1.03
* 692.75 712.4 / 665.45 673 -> 1.03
